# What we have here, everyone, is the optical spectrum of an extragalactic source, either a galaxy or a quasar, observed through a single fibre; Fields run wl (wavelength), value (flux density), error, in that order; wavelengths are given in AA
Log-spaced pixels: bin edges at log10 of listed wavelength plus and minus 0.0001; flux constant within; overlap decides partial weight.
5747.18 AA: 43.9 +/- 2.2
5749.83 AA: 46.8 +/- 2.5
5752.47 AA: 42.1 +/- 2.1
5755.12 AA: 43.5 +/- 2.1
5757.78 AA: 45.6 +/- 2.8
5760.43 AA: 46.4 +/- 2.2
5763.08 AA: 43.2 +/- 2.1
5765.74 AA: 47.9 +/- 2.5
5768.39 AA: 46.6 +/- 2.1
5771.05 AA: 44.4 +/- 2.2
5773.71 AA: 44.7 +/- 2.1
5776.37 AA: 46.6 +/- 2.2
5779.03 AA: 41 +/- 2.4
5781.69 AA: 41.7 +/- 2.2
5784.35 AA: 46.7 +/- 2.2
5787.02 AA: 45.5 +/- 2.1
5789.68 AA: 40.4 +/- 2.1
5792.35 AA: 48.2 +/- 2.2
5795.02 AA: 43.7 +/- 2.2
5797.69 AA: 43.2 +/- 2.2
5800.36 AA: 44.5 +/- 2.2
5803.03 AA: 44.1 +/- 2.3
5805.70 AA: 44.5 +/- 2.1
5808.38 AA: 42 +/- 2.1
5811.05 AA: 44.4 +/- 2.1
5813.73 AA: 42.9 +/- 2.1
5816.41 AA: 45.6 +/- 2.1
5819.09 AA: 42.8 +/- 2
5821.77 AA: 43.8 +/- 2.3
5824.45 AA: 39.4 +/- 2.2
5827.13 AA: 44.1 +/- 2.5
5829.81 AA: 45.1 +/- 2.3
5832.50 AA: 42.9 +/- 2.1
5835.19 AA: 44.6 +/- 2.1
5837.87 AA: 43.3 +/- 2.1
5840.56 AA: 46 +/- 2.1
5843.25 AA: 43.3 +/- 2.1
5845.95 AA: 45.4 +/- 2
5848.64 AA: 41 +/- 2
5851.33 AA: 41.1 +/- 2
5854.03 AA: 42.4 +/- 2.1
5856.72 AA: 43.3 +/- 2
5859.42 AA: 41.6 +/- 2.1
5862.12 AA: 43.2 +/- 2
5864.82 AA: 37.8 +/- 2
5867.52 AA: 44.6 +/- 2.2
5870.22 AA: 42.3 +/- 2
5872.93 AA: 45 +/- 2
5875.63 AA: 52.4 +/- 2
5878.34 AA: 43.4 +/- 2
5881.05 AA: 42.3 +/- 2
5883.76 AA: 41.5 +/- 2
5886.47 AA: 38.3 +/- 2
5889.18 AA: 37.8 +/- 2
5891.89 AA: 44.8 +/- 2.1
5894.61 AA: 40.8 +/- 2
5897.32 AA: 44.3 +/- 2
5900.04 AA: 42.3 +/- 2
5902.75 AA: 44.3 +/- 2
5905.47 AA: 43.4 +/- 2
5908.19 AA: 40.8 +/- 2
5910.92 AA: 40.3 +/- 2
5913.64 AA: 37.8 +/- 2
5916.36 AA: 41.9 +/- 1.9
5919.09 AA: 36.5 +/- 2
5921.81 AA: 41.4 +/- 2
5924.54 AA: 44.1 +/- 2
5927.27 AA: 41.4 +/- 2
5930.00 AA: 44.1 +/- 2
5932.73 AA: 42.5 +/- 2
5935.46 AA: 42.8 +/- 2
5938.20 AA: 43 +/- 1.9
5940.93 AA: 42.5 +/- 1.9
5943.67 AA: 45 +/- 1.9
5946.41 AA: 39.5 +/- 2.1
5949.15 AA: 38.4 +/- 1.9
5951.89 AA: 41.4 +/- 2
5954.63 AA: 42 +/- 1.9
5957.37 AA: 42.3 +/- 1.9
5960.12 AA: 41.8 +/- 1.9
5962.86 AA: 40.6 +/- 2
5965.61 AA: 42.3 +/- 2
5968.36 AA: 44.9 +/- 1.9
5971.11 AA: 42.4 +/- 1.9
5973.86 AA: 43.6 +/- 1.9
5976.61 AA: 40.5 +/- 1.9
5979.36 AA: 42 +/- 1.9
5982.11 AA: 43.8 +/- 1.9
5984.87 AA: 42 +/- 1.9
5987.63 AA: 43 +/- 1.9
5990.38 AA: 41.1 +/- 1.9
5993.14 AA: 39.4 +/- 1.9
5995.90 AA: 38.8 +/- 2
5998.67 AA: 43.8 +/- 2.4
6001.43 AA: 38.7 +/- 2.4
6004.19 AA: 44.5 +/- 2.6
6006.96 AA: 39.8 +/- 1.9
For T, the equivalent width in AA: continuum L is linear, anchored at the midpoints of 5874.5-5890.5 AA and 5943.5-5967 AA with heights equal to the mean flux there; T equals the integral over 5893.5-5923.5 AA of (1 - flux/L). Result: 0.5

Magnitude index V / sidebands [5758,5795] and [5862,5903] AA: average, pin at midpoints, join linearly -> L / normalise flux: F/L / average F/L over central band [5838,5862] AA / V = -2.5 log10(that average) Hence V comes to 0.010 mag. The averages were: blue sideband 44.9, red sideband 42.8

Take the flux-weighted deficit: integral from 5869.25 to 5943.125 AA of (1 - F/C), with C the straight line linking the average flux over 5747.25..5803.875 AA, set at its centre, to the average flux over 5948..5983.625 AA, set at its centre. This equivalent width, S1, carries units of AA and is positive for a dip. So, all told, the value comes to 0.9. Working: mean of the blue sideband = 44.6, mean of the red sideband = 42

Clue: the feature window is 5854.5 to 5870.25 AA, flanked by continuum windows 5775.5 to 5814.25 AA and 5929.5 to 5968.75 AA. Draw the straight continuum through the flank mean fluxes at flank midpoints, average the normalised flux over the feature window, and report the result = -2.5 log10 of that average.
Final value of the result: 0.03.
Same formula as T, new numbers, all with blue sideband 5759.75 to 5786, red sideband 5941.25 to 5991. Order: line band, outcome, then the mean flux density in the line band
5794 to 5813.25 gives 0.3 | 43.7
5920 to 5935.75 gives 0.0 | 42.6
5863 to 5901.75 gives 0.5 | 42.7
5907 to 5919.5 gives 0.9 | 39.6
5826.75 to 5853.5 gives 0.2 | 43.6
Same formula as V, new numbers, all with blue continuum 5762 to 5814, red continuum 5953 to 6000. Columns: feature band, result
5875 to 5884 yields -0.04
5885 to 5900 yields 0.04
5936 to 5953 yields 0.02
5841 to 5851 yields 0.01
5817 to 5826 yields 0.04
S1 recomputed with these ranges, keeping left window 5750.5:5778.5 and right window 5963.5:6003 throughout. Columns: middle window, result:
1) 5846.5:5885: 0.45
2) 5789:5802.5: 0.12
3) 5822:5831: 0.24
